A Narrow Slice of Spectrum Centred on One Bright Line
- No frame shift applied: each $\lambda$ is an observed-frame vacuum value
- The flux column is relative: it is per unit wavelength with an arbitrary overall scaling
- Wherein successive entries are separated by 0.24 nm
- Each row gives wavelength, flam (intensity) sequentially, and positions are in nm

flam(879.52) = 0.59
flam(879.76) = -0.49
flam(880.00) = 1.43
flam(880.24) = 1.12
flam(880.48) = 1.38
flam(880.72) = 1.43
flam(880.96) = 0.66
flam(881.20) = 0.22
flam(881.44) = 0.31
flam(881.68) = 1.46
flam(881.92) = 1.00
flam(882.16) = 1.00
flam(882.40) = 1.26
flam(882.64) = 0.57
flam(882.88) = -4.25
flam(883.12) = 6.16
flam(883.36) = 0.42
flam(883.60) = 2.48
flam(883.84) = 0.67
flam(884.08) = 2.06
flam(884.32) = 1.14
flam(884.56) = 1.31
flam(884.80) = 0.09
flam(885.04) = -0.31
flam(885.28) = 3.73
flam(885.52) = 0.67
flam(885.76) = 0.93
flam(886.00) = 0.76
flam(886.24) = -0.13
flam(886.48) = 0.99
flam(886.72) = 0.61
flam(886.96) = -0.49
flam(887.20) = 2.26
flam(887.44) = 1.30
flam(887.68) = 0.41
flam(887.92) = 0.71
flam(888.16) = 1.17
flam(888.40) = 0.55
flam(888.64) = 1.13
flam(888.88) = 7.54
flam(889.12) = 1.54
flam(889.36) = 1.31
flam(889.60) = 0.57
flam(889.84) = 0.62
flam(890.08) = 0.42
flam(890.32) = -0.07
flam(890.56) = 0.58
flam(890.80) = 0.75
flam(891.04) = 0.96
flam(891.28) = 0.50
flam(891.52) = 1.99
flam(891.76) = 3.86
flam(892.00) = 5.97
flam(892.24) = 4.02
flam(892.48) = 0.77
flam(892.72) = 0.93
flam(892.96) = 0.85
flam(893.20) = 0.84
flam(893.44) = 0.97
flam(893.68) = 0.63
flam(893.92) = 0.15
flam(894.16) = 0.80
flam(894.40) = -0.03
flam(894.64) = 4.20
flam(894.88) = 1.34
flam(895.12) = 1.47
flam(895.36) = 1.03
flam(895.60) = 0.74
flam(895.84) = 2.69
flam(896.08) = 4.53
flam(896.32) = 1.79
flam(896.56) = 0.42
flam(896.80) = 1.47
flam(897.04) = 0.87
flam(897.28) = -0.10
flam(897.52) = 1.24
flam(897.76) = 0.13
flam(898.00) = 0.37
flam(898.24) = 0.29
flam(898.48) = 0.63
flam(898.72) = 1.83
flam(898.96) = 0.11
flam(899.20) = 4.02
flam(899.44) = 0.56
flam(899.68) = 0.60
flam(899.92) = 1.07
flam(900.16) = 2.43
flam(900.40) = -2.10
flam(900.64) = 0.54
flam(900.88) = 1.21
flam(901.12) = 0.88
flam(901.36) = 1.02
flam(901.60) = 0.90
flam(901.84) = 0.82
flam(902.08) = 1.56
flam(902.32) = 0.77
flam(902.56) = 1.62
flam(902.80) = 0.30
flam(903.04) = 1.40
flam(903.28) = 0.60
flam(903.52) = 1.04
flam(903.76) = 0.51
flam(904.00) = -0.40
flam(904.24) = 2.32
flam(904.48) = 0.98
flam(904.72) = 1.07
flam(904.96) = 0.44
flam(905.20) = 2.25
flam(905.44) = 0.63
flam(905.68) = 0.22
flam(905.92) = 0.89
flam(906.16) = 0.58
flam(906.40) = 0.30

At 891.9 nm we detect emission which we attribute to H-gamma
